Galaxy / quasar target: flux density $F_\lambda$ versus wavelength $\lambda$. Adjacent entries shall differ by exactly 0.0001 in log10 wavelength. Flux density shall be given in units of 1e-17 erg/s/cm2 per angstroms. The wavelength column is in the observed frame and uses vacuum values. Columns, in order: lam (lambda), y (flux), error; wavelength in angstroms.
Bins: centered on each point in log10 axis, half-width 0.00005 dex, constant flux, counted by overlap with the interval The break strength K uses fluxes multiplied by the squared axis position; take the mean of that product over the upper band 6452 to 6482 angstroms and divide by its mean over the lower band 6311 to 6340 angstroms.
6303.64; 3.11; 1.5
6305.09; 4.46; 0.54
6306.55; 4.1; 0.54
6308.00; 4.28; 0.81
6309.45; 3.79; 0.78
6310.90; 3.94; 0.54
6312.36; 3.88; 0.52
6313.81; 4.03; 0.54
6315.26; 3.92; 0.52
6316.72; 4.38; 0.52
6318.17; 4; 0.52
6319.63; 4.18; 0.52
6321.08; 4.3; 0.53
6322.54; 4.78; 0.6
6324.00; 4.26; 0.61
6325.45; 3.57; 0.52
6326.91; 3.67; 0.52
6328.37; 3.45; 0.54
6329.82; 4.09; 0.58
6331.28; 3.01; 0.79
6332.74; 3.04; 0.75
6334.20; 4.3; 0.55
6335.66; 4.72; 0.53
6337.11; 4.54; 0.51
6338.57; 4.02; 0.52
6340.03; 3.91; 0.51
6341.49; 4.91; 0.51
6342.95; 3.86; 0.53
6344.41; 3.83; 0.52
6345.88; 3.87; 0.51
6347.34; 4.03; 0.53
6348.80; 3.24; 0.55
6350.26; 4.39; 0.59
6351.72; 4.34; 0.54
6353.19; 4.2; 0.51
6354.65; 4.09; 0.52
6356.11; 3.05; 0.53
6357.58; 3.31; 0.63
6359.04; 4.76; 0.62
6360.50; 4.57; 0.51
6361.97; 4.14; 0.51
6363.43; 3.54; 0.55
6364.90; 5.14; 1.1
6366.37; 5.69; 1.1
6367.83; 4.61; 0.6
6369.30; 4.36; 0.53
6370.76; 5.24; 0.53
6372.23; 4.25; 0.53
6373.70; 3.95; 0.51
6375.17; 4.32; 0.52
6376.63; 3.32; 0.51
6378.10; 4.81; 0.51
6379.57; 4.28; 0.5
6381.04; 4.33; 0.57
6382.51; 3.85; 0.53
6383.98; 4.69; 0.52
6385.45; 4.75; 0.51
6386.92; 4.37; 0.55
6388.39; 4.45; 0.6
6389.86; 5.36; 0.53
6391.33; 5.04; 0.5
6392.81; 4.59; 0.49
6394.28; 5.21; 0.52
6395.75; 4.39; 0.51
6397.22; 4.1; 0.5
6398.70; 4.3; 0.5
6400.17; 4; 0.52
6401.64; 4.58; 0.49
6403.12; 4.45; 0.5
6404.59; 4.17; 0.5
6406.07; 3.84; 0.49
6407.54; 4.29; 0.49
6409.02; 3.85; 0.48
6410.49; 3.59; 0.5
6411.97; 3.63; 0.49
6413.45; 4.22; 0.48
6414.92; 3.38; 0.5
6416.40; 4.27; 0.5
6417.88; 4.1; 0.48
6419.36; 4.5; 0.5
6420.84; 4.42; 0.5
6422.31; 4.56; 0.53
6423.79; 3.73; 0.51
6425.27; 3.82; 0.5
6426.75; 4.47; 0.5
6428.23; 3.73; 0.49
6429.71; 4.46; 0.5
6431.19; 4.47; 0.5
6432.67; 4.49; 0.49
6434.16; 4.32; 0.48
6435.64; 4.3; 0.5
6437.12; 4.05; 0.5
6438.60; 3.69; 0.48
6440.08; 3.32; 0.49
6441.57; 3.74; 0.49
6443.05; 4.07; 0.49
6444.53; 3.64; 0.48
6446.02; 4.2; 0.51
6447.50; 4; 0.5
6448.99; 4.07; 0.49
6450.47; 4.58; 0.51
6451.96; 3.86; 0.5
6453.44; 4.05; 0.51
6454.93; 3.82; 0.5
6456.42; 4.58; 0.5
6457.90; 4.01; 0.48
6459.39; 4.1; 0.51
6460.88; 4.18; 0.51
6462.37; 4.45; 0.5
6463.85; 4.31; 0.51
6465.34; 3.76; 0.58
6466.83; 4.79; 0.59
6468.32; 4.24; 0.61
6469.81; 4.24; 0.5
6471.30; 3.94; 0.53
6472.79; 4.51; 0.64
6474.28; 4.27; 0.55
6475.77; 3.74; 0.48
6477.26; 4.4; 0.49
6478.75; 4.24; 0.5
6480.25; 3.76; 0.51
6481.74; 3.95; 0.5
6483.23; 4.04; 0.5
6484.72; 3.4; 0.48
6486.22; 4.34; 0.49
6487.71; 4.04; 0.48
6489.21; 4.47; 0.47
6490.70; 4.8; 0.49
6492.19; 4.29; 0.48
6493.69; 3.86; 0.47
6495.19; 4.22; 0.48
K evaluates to 1.09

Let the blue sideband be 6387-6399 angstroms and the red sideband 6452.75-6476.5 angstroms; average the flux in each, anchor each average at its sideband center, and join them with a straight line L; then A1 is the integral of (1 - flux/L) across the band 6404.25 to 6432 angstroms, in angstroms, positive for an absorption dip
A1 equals 2.6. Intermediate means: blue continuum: 4.68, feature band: 4.08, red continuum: 4.19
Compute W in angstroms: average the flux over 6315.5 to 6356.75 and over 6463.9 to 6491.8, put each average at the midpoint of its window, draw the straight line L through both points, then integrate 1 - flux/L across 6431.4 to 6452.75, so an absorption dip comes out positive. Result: 0.5 angstroms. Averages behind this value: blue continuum 4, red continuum 4.17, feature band 4.03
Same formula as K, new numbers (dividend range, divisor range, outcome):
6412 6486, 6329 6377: 1.02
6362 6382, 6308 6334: 1.15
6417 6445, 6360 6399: 0.93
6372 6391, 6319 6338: 1.12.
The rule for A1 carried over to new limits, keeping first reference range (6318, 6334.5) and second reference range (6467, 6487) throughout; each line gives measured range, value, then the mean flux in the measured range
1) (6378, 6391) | -1.92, 4.55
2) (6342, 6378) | -2.42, 4.19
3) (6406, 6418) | 0.30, 3.9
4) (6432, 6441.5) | 0.08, 4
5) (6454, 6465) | -0.30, 4.19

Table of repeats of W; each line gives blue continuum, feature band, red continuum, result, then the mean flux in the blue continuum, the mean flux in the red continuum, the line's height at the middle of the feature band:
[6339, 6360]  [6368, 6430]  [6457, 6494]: -3.5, 3.99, 4.17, 4.06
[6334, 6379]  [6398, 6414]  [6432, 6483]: 0.4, 4.24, 4.11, 4.17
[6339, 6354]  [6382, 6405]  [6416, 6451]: -2.5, 4.06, 4.12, 4.09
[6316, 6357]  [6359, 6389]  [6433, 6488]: -3.1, 4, 4.08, 4.02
